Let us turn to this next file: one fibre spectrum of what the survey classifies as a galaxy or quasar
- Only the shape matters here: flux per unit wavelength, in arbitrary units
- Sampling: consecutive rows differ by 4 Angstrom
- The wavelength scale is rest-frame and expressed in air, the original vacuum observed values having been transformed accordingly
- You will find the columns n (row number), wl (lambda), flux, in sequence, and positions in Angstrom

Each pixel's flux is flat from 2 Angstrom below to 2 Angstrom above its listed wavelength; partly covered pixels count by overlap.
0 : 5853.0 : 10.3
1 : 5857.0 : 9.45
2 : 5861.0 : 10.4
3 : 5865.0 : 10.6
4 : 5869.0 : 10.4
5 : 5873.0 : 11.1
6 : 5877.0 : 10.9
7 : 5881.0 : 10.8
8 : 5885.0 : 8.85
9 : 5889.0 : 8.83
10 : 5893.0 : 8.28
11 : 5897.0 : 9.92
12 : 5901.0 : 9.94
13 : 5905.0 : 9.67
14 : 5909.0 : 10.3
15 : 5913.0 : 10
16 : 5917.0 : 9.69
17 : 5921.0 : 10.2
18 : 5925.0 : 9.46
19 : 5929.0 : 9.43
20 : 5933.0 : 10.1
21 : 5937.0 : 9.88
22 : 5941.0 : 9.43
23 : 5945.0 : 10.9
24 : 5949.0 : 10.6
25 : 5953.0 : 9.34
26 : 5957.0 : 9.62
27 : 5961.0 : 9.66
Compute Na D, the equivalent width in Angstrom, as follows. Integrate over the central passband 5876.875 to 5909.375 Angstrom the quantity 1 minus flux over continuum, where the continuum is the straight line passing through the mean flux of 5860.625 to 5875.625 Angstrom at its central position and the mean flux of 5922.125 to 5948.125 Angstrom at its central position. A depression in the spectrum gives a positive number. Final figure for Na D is 2.4 Angstrom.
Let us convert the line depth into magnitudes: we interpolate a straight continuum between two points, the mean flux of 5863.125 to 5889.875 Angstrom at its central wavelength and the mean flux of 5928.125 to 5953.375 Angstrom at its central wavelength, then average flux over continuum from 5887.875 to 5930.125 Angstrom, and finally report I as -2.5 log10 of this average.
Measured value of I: 0.06 mag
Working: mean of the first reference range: 10.3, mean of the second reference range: 10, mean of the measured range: 9.63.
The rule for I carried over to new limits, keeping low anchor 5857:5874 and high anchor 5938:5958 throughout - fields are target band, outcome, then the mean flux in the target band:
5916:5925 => 0.031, 9.87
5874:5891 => 0.048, 9.92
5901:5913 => 0.026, 9.98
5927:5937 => 0.032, 9.79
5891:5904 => 0.096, 9.4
